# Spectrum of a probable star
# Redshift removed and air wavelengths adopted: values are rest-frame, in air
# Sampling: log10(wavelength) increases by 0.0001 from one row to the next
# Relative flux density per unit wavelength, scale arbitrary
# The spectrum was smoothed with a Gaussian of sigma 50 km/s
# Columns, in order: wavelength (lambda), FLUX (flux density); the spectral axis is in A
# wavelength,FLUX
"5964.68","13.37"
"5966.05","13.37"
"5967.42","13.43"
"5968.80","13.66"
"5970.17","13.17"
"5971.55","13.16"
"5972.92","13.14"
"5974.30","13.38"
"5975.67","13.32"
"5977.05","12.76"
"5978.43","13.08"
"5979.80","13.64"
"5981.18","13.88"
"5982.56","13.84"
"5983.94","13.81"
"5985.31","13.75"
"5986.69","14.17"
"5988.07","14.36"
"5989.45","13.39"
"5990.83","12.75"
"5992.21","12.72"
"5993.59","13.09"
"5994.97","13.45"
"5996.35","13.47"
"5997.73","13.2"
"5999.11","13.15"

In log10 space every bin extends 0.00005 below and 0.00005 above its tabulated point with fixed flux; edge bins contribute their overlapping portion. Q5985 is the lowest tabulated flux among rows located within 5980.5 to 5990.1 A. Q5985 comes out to 13.39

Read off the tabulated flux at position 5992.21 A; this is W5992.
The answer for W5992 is 12.72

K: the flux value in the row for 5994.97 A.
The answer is 13.45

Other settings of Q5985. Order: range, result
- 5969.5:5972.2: 13.16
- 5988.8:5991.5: 12.75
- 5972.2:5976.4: 13.14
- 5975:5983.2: 12.76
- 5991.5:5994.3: 12.72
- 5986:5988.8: 14.17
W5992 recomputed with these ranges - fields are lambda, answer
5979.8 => 13.64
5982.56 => 13.84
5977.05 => 12.76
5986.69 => 14.17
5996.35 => 13.47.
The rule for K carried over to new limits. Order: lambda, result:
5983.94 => 13.81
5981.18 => 13.88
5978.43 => 13.08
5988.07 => 14.36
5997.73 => 13.2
